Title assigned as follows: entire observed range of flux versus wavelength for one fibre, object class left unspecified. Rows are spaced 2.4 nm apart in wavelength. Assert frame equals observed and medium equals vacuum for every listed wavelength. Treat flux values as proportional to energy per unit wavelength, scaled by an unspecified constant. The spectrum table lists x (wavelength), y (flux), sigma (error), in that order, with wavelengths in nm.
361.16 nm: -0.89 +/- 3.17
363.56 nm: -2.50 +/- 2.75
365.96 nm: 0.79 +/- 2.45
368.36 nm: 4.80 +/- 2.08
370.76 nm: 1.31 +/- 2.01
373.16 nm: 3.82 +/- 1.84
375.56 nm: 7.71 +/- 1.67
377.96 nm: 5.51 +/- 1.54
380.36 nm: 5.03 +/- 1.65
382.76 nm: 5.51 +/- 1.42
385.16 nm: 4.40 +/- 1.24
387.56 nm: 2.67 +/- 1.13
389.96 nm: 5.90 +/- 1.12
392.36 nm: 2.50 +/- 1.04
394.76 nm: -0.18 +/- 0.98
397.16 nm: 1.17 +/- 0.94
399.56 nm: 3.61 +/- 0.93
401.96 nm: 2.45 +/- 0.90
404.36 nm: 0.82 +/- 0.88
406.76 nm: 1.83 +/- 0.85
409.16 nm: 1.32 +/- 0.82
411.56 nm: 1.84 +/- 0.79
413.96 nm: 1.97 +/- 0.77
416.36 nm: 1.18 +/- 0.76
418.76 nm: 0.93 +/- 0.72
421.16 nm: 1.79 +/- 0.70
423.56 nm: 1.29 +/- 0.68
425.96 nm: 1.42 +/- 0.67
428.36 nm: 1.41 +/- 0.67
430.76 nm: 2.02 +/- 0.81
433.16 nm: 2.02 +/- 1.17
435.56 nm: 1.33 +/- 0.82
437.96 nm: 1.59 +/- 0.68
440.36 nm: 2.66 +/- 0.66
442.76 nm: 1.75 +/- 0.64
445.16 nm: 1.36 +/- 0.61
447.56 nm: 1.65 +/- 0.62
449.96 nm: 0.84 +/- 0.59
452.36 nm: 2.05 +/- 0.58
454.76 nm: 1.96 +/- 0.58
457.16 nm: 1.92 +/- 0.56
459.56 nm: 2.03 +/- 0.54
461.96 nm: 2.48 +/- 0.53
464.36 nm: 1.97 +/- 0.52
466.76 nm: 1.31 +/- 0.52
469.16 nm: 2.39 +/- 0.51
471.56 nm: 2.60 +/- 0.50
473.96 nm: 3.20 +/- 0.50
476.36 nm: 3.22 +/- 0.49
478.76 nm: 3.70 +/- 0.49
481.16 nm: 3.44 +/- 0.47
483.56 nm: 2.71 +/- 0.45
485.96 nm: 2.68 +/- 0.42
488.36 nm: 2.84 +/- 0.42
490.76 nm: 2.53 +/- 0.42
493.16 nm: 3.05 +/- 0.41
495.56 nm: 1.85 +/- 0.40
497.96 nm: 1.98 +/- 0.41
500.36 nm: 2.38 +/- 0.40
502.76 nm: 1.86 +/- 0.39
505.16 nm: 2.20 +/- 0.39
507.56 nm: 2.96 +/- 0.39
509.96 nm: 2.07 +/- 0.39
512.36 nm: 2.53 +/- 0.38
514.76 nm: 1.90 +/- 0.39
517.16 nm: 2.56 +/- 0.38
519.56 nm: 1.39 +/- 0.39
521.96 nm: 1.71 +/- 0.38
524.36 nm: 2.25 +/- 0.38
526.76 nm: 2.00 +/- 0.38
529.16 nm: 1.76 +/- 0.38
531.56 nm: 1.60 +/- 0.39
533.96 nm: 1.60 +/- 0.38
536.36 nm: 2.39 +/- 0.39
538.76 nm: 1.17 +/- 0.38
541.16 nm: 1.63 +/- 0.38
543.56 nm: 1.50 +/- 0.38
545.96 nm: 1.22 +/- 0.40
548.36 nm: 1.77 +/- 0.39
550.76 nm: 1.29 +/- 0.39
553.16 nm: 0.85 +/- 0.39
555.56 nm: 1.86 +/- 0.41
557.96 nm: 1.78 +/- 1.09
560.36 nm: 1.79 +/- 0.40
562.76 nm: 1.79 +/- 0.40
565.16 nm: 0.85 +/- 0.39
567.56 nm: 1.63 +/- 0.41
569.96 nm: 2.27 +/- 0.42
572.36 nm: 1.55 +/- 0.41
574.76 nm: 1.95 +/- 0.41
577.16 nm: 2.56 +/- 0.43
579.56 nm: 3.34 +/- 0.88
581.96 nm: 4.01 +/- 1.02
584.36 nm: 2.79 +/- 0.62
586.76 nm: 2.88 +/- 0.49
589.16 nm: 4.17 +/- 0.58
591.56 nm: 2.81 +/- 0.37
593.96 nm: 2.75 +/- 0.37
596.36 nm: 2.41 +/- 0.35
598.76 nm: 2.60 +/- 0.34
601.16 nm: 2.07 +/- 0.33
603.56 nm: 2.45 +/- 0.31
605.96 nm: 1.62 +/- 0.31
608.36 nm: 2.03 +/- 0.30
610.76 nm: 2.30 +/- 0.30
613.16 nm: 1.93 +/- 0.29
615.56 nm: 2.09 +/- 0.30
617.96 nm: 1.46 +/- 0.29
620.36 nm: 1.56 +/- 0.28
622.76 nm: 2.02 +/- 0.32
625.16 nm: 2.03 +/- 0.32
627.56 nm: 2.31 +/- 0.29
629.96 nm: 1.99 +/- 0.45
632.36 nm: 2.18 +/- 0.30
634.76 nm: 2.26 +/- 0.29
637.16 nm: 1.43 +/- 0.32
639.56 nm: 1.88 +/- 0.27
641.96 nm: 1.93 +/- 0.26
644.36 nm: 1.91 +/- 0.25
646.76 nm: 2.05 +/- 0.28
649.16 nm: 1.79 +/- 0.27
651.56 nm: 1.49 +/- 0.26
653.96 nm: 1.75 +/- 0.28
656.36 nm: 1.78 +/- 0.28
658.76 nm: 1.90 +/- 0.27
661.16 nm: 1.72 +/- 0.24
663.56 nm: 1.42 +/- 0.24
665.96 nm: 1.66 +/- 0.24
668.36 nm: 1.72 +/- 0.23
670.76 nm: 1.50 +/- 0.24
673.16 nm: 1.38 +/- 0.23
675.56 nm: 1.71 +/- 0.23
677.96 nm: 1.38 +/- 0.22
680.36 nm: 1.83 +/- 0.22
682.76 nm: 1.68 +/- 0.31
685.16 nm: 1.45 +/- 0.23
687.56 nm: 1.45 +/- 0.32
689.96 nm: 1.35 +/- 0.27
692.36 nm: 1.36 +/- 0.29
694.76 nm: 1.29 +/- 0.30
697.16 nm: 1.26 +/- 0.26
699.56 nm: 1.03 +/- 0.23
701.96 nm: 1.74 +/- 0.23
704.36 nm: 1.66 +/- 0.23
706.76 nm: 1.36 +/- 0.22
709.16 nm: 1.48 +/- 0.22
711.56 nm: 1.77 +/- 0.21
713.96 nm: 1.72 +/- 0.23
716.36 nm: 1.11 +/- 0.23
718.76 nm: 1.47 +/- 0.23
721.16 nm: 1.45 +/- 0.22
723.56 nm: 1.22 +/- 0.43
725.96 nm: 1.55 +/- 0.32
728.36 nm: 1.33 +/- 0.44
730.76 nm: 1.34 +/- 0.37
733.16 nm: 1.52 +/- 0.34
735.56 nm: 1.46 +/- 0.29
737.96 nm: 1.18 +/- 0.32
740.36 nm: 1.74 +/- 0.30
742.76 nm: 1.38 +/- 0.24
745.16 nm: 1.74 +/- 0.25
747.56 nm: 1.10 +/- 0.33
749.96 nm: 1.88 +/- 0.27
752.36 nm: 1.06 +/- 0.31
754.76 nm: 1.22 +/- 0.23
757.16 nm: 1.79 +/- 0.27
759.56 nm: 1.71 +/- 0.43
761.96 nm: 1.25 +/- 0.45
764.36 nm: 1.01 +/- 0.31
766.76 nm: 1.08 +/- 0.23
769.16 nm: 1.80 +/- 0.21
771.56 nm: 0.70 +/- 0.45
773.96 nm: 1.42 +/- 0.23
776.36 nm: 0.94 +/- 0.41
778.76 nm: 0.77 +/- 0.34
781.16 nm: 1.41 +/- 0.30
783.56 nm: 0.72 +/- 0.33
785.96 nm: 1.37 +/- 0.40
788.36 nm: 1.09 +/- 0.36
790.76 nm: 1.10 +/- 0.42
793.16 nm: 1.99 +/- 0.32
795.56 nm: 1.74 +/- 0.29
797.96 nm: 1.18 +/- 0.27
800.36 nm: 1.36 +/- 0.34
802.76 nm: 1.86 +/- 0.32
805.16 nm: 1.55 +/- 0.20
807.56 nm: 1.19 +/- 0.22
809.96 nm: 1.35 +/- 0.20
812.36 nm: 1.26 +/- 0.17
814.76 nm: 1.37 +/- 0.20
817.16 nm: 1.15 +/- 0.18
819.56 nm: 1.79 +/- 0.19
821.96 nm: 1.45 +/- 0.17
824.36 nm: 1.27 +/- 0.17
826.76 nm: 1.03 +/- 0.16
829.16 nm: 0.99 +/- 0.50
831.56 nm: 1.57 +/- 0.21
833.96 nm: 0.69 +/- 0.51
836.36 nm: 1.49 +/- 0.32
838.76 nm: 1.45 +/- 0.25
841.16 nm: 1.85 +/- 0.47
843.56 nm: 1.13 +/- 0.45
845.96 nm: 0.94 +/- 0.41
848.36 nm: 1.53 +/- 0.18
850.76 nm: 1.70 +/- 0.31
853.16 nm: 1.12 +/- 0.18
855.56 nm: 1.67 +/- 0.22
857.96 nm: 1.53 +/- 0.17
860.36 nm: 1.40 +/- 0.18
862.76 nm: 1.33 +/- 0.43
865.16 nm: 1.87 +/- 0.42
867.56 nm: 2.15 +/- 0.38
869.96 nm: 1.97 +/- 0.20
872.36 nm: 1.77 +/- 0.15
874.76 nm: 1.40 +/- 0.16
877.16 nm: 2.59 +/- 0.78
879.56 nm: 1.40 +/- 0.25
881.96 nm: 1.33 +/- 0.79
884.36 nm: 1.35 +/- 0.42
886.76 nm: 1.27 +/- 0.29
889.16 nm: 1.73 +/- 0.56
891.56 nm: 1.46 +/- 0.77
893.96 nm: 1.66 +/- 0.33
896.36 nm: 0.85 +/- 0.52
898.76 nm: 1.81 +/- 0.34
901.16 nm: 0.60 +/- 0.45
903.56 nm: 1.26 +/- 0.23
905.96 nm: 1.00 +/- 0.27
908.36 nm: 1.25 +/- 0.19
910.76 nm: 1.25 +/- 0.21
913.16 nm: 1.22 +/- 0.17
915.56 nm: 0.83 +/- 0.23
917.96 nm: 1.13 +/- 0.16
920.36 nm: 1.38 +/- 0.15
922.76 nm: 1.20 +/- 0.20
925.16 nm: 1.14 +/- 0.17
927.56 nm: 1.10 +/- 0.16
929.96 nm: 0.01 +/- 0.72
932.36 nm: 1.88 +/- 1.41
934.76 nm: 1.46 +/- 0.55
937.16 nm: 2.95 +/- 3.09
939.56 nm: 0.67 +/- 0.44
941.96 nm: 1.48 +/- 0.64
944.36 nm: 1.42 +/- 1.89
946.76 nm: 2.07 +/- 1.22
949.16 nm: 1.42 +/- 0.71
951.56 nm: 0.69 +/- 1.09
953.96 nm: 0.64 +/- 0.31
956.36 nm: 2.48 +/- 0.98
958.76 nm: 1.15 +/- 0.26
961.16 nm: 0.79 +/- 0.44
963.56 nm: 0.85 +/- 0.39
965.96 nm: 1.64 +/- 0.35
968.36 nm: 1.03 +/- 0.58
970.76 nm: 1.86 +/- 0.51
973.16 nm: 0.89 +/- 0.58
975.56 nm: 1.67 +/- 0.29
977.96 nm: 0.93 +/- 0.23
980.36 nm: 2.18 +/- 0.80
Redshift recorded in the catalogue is 2.103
